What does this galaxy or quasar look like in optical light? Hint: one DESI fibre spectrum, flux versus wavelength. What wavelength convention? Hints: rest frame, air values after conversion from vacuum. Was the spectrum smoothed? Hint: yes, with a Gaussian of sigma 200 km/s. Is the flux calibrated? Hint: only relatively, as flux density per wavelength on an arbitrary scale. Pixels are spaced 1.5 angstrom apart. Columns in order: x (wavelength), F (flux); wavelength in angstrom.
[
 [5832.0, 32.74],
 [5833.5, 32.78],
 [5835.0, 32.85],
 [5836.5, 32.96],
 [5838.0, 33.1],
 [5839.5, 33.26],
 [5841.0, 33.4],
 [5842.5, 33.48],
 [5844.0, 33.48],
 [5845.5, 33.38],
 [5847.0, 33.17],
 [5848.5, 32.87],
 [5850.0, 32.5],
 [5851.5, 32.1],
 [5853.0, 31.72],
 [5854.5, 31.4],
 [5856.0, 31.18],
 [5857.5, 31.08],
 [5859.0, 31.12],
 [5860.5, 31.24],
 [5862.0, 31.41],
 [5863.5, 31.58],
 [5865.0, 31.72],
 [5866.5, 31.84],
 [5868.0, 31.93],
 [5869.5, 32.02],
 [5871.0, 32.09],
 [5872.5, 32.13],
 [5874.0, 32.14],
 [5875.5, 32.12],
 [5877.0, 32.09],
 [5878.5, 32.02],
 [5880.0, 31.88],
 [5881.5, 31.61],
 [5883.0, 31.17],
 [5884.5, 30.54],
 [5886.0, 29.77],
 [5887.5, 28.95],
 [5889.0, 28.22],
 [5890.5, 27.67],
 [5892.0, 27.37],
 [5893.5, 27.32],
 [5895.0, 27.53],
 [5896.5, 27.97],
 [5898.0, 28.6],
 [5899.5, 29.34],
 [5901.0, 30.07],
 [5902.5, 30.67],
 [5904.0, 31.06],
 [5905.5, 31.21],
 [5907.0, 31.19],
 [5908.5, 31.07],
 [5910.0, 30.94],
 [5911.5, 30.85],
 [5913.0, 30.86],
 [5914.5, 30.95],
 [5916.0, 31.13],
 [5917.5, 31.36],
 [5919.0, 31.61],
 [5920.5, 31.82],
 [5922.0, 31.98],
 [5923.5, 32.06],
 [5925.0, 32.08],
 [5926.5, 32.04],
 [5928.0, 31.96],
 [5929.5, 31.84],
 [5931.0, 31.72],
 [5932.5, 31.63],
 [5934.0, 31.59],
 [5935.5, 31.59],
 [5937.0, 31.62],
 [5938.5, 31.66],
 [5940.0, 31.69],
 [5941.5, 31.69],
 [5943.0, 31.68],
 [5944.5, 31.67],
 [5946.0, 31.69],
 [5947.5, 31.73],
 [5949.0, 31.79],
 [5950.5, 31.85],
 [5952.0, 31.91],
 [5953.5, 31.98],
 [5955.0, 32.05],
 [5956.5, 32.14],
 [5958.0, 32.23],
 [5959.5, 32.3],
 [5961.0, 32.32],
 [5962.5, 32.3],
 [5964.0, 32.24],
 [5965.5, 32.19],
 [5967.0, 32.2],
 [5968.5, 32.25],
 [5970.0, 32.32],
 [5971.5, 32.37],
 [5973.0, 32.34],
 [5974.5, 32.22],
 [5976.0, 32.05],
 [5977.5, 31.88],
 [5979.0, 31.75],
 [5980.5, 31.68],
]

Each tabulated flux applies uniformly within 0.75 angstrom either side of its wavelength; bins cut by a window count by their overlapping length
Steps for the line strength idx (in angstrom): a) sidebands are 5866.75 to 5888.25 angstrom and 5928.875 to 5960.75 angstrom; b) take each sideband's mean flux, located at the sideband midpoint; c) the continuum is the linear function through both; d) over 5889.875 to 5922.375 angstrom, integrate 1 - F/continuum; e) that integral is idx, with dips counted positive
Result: 1.6 angstrom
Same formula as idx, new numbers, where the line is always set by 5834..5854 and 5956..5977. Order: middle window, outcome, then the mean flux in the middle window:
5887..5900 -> 1.8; 28.1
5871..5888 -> 0.7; 31.4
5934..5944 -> 0.2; 31.7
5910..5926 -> 0.5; 31.5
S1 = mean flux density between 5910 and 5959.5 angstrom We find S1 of 31.7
